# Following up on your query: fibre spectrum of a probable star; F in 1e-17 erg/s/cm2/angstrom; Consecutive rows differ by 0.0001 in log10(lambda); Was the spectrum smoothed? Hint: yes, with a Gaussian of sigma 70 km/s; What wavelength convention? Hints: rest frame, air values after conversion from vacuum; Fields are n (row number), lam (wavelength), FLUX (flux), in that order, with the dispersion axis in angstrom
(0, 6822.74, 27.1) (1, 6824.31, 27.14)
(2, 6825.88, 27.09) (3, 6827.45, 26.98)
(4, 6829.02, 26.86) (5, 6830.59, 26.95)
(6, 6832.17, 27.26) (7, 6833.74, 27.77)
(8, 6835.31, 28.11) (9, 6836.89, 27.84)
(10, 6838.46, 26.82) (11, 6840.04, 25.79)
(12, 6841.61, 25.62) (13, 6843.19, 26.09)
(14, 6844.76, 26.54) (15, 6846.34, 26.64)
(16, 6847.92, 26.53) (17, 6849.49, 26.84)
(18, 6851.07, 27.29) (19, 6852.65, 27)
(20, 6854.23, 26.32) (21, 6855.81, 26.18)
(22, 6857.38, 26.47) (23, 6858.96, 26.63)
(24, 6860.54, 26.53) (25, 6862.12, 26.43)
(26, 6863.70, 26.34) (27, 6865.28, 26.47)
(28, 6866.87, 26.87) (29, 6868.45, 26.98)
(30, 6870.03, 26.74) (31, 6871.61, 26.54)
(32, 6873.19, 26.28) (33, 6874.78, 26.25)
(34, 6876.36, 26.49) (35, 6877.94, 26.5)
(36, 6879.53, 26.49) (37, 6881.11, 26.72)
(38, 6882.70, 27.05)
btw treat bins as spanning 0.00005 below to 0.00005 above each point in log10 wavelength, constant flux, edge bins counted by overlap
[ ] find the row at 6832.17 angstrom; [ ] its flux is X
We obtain 27.26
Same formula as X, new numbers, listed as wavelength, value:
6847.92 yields 26.53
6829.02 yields 26.86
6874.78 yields 26.25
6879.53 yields 26.49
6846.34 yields 26.64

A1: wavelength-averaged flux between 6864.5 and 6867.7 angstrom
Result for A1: 26.6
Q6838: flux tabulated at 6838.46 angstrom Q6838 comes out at 26.82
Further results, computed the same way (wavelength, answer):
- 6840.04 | 25.79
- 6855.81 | 26.18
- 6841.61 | 25.62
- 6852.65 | 27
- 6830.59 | 26.95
